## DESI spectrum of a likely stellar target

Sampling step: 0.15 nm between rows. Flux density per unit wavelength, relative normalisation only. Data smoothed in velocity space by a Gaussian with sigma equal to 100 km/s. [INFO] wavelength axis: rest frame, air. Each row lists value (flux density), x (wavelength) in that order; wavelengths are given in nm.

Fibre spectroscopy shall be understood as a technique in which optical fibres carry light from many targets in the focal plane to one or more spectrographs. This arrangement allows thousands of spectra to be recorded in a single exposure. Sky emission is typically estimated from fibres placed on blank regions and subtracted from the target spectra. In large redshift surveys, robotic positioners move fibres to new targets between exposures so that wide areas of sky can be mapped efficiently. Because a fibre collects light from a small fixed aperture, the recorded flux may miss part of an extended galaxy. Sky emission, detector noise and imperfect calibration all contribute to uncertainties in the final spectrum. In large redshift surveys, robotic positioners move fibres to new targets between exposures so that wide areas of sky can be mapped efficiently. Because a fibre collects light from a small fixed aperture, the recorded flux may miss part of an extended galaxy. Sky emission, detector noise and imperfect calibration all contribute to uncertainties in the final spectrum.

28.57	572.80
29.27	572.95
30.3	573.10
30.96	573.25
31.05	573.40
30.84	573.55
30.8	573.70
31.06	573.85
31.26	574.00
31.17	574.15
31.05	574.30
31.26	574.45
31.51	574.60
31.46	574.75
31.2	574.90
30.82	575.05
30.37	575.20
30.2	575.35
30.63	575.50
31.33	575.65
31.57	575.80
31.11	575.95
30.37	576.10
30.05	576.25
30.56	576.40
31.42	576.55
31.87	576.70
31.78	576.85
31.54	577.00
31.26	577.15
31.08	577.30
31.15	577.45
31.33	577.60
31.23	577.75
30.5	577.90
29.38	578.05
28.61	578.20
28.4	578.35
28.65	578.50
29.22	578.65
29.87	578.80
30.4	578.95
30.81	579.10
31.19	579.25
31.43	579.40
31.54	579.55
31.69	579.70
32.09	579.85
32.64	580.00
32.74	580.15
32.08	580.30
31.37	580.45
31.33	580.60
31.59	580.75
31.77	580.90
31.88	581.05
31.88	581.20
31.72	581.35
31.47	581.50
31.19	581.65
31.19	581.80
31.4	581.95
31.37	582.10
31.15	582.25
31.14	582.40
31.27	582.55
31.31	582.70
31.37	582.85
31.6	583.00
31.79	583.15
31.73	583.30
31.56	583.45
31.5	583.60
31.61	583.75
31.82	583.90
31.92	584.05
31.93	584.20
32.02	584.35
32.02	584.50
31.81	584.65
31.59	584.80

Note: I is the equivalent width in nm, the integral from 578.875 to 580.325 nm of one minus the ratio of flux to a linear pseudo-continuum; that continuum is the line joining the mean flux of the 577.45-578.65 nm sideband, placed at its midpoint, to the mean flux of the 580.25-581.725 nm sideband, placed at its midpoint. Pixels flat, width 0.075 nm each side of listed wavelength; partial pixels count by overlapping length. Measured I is -0.042 nm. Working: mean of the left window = 29.8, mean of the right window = 31.6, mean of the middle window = 31.6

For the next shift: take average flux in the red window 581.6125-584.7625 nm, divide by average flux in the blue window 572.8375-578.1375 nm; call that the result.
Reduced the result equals 1.02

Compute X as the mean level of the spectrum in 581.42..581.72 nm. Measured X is 31.3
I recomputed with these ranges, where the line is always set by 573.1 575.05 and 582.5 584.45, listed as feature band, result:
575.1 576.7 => 0.020 nm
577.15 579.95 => 0.075 nm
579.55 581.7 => -0.022 nm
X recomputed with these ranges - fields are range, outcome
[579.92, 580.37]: 32.5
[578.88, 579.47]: 31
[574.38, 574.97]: 31.4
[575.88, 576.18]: 30.7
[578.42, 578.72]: 28.9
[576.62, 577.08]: 31.7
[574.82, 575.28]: 30.8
